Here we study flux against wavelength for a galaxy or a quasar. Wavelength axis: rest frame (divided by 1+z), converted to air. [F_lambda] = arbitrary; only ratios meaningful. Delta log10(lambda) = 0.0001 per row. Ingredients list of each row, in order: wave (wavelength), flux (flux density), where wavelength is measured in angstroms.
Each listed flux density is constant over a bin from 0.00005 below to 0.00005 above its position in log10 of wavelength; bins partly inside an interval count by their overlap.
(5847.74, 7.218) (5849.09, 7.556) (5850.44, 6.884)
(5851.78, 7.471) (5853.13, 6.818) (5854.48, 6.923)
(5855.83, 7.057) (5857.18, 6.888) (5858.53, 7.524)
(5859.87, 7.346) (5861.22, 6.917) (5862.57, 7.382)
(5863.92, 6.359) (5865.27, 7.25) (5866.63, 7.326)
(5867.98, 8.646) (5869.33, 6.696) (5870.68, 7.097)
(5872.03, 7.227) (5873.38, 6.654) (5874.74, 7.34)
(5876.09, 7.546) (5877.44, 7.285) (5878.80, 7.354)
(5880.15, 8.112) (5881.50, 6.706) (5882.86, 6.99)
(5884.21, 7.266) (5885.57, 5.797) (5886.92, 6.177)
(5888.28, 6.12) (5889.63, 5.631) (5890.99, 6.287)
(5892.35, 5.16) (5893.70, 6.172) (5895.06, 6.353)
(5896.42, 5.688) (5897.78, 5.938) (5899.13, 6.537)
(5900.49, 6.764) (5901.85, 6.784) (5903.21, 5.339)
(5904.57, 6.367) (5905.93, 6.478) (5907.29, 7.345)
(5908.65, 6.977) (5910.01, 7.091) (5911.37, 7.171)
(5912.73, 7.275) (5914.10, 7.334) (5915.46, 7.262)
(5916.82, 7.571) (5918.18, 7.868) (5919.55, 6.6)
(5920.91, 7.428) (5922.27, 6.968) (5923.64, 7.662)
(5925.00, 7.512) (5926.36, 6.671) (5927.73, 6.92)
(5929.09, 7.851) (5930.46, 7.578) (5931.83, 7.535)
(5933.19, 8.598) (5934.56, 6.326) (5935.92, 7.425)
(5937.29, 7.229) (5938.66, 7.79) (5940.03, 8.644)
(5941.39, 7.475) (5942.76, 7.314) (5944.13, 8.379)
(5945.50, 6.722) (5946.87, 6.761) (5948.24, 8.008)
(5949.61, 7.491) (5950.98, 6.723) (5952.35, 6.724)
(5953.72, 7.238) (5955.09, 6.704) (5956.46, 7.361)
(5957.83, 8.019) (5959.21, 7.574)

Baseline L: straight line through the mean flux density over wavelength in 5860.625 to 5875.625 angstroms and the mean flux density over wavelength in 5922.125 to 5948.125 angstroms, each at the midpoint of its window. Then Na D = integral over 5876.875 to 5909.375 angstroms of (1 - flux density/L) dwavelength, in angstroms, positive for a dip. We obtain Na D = 3.6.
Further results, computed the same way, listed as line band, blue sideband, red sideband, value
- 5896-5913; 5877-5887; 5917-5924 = 1.4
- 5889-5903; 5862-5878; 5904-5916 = 2.0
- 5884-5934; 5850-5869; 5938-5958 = 3.5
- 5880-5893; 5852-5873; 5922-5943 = 1.6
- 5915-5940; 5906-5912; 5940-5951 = -0.4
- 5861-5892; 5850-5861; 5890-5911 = -0.8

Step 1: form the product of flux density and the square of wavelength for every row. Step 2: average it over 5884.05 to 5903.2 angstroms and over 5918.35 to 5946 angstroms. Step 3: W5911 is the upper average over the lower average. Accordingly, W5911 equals 1.23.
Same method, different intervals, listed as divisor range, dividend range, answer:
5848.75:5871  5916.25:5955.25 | 1.05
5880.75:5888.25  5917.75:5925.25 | 1.13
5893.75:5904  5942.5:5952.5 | 1.20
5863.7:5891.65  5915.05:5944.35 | 1.09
